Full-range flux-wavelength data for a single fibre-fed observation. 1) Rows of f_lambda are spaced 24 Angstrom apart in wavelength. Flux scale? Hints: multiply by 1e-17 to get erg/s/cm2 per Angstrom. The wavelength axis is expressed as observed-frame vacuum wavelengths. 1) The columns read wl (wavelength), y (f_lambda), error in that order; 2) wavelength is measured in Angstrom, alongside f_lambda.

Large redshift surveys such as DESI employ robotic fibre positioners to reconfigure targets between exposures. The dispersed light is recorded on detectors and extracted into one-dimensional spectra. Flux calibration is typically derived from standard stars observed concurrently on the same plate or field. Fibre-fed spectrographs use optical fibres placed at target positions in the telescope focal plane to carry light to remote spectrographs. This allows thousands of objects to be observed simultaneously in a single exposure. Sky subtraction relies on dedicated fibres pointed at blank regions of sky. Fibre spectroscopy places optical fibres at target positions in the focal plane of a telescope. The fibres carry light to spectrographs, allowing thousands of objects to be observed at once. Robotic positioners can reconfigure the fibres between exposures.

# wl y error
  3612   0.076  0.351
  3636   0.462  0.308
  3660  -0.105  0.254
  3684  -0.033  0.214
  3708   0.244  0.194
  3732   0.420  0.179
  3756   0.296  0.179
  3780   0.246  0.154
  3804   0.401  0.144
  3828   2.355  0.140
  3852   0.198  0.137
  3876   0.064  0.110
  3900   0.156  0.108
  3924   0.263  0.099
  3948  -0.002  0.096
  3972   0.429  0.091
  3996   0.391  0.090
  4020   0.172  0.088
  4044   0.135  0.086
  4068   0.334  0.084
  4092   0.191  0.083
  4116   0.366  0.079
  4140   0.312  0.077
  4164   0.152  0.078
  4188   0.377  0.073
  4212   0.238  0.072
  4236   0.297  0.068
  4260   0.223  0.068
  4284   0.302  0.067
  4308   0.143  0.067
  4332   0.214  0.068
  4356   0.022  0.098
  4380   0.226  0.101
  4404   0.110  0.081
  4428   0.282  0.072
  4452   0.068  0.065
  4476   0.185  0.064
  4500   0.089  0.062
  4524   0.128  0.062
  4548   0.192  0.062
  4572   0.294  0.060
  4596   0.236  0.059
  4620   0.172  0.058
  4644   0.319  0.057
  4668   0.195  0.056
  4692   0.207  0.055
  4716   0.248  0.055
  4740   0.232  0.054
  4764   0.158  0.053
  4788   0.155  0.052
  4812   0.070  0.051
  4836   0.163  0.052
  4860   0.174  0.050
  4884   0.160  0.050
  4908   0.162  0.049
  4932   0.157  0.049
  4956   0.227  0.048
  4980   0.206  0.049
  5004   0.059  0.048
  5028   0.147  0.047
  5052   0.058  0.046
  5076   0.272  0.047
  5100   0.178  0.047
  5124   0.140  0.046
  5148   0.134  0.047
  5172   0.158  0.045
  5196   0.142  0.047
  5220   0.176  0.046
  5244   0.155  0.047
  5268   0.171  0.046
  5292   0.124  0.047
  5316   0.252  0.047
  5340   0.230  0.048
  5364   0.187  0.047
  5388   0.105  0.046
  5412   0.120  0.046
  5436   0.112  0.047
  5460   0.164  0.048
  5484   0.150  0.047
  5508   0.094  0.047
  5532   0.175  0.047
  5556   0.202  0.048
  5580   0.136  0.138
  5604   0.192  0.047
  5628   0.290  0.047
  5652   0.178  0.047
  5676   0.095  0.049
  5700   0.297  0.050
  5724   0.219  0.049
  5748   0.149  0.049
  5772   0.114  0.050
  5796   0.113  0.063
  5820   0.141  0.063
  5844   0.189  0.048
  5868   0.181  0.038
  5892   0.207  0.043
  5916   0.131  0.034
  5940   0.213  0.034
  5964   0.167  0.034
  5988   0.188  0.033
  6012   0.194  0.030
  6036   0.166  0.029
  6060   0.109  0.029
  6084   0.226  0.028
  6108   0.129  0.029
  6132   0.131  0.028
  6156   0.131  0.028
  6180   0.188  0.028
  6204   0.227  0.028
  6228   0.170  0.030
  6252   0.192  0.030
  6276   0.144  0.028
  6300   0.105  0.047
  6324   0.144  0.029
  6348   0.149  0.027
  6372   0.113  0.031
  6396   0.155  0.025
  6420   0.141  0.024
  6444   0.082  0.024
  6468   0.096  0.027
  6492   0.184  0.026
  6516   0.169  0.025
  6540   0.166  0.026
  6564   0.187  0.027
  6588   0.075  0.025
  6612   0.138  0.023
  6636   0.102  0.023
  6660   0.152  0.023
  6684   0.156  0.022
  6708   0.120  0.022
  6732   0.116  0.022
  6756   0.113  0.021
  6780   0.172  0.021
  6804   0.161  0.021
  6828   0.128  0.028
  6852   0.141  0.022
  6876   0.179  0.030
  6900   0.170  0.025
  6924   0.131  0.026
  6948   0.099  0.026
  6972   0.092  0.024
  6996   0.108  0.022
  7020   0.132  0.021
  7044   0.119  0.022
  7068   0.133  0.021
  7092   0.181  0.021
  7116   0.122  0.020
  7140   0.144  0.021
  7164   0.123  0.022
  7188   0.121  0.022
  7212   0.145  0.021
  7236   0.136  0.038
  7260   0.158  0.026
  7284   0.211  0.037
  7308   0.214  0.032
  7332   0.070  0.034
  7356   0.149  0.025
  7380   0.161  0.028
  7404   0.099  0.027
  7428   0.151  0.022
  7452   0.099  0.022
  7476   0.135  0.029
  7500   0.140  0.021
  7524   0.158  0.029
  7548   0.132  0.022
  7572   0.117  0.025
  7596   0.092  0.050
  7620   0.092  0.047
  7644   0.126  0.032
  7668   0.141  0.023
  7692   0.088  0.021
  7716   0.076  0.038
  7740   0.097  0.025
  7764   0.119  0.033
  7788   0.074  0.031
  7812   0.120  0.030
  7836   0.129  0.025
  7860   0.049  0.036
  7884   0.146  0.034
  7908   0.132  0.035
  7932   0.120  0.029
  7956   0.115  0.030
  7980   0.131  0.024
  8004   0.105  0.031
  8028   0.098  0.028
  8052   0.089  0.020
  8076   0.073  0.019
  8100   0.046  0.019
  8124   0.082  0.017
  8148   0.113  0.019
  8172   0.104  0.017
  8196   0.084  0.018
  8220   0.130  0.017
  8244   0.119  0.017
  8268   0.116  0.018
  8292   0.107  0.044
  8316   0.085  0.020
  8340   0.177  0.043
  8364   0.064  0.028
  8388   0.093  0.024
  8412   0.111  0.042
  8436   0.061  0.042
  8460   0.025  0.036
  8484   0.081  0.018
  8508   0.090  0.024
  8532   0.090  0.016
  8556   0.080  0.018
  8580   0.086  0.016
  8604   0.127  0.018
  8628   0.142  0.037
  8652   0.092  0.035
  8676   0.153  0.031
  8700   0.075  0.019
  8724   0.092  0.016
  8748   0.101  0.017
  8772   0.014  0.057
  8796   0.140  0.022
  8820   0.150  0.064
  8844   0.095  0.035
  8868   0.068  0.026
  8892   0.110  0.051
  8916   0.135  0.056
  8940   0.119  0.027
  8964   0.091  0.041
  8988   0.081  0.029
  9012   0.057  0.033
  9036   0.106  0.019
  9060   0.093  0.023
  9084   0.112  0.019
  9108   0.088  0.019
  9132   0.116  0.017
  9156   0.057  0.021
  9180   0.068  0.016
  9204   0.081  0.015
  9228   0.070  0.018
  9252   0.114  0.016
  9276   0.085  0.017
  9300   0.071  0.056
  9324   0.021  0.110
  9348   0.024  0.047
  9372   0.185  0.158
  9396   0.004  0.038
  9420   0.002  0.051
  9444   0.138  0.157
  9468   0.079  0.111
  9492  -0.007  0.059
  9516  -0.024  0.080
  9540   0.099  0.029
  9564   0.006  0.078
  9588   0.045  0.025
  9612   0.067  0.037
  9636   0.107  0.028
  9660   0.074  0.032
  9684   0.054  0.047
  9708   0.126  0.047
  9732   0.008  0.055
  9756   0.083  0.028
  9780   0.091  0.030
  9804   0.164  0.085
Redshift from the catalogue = 1.46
